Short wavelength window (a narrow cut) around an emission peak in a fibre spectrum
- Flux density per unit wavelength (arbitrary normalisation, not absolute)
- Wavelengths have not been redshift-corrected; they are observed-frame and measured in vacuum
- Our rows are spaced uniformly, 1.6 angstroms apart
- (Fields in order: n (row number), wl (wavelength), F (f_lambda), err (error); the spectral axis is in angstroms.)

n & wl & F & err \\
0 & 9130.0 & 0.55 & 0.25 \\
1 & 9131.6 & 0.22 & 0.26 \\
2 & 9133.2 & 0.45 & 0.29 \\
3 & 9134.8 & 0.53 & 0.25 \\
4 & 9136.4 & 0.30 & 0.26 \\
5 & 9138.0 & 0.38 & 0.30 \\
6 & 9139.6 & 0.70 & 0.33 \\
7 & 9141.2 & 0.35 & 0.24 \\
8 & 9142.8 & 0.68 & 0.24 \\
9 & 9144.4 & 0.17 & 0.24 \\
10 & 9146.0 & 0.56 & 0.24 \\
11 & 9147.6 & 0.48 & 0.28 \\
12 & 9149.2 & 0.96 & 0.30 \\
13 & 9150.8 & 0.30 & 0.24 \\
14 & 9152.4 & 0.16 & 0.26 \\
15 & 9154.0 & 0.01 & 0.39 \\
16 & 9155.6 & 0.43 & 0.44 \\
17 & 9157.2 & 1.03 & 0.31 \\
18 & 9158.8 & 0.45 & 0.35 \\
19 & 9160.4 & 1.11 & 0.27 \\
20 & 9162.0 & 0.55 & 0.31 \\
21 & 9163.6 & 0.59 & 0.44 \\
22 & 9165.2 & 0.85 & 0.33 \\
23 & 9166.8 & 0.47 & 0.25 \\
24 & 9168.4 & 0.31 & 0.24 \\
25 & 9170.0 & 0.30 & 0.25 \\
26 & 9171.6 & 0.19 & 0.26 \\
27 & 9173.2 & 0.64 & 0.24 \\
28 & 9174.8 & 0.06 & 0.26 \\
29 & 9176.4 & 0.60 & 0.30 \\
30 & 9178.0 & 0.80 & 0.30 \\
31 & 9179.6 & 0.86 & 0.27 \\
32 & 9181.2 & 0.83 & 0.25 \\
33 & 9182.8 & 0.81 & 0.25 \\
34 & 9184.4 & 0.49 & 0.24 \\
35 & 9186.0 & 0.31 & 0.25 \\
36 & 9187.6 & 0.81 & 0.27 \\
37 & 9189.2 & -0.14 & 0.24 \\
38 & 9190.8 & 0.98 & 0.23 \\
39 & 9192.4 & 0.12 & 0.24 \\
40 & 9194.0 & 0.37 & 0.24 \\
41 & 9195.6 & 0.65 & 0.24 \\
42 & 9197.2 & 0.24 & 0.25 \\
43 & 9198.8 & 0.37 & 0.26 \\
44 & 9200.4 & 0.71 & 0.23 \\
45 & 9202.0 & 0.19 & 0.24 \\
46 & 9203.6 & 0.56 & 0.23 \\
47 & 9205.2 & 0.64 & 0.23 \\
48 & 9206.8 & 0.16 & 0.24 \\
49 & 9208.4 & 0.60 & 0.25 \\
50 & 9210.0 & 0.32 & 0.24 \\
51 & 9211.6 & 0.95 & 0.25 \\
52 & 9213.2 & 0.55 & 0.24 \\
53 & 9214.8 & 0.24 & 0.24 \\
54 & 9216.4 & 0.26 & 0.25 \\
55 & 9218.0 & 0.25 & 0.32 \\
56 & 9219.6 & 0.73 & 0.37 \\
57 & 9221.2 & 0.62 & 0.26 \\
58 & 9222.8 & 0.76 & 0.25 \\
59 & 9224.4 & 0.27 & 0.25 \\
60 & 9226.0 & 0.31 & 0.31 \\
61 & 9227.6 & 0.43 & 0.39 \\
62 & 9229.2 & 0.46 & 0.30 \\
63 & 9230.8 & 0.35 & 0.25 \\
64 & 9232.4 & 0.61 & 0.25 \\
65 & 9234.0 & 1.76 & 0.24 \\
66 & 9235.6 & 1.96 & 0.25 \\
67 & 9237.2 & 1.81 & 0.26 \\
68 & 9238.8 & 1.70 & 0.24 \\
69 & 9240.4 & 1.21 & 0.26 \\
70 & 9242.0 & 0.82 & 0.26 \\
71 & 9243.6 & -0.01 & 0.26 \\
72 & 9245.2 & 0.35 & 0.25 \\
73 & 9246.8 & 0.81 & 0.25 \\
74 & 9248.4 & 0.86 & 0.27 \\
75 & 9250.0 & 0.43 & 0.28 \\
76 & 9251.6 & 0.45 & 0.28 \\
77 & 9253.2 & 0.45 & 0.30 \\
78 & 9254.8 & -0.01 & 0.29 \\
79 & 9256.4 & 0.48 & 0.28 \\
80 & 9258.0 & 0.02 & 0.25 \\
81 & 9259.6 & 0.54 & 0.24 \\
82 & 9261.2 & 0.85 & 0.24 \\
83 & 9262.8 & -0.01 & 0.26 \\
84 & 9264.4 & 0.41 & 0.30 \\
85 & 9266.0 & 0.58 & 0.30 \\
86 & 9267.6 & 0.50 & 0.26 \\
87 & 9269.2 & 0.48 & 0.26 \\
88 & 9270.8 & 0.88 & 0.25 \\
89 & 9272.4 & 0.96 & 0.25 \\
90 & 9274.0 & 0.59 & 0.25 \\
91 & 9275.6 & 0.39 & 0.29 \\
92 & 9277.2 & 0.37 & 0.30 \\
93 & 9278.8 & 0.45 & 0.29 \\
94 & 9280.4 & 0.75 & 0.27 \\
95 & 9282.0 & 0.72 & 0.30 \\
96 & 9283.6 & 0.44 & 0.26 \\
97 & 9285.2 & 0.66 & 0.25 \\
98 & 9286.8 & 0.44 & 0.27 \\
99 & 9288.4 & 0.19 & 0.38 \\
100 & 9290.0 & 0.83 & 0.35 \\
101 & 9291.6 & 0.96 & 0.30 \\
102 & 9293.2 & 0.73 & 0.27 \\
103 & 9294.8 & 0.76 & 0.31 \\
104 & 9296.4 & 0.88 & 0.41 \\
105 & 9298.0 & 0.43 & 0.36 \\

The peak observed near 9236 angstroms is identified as H-gamma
